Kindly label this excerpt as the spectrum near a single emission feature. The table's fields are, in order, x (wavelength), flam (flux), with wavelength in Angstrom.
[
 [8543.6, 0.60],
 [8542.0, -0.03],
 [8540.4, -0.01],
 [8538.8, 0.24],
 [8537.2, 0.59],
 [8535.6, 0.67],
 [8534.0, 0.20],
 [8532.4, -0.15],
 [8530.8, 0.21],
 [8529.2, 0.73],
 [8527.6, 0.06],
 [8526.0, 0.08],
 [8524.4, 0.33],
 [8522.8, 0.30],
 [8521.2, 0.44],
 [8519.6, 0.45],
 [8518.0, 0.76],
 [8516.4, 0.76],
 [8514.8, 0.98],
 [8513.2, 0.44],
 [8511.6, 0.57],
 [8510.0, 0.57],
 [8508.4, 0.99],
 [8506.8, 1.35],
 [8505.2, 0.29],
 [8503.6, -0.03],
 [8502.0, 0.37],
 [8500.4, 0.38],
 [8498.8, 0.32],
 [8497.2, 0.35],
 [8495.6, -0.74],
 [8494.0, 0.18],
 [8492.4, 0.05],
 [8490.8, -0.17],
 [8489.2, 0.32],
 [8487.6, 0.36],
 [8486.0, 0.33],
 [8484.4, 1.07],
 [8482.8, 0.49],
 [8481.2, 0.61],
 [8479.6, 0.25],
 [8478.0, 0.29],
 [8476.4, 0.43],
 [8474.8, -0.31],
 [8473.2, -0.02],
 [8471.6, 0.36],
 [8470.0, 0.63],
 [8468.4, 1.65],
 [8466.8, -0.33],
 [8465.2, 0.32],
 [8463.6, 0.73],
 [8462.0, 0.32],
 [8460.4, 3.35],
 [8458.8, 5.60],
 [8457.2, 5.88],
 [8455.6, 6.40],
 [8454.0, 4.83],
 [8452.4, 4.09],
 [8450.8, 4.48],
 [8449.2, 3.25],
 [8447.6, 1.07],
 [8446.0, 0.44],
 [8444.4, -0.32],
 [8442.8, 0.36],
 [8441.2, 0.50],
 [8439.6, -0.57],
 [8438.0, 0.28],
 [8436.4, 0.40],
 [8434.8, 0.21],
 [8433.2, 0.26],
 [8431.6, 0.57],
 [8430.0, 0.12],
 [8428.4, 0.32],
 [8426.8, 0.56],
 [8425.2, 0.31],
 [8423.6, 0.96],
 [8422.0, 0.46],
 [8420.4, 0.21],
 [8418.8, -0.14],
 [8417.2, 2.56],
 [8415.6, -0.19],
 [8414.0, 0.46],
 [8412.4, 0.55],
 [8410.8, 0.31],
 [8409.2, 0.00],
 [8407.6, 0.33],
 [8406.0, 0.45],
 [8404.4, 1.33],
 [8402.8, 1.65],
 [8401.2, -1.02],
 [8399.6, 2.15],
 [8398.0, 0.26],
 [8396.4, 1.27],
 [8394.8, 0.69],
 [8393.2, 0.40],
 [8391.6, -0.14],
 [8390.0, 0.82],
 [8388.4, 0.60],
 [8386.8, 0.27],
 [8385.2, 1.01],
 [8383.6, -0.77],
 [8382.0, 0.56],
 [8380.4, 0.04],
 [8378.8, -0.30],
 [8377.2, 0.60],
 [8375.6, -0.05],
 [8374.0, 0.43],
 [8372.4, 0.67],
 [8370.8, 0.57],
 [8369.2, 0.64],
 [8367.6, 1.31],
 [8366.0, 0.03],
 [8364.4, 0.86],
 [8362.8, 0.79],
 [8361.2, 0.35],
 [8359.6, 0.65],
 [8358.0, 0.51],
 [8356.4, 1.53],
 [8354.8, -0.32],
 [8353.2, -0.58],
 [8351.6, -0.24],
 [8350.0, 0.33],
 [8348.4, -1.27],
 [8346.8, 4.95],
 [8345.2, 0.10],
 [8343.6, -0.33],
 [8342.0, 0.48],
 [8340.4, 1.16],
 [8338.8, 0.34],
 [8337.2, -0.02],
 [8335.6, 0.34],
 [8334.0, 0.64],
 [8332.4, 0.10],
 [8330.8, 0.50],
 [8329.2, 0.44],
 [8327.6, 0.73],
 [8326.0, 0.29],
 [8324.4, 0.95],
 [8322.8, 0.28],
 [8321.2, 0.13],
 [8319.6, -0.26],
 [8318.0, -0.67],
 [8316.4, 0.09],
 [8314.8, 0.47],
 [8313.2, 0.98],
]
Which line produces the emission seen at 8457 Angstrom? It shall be [O II]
